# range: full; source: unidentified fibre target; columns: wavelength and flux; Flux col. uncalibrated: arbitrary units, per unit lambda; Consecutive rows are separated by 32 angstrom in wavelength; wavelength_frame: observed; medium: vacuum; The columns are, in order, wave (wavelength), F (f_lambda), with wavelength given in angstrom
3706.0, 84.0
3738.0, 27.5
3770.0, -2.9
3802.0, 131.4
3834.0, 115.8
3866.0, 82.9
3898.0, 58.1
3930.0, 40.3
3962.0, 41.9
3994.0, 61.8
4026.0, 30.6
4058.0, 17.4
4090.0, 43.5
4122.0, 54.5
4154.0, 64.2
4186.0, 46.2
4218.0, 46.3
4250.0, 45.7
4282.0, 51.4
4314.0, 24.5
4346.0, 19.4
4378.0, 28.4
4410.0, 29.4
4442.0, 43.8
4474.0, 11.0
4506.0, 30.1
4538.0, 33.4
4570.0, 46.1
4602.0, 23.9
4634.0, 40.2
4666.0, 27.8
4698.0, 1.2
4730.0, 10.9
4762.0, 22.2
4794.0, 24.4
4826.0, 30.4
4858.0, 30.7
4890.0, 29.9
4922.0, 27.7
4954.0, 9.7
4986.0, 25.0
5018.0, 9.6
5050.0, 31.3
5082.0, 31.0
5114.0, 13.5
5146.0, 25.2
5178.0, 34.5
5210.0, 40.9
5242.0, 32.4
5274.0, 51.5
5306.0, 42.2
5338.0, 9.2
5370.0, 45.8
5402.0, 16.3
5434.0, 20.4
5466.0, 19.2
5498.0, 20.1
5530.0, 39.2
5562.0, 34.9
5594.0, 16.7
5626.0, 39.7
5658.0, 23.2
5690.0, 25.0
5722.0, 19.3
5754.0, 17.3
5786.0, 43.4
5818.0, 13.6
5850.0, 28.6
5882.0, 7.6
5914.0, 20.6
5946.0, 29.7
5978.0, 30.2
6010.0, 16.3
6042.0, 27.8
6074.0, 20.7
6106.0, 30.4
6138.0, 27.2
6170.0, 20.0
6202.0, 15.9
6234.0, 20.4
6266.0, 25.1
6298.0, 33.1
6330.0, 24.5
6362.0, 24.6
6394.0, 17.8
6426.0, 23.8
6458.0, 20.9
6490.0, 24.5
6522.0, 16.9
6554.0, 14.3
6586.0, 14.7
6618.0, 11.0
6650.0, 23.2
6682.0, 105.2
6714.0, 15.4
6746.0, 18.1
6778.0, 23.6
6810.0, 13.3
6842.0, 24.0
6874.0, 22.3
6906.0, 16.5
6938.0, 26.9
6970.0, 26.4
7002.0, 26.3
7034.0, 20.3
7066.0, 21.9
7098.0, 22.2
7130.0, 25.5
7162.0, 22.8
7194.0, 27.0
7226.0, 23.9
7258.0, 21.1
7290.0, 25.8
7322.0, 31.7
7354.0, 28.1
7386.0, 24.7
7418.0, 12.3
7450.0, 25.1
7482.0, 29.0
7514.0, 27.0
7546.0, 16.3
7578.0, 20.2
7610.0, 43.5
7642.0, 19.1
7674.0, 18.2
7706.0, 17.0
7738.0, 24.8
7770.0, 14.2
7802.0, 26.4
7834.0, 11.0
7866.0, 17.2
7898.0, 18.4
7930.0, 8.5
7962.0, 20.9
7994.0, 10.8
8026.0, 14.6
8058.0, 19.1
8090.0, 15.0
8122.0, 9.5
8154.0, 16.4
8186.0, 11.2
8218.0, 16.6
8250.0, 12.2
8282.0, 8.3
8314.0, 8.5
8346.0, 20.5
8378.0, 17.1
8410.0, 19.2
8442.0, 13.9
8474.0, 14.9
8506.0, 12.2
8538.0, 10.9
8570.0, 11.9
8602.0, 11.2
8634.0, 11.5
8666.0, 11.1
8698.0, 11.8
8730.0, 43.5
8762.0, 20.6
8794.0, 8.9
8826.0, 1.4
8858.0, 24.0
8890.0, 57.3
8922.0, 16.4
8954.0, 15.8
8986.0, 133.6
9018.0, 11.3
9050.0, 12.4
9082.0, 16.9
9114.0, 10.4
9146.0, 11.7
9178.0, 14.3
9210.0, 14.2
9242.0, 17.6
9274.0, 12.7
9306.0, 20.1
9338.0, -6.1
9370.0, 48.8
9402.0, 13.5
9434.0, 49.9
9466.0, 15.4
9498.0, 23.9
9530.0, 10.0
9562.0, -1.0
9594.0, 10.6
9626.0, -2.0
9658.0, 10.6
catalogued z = 0.79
